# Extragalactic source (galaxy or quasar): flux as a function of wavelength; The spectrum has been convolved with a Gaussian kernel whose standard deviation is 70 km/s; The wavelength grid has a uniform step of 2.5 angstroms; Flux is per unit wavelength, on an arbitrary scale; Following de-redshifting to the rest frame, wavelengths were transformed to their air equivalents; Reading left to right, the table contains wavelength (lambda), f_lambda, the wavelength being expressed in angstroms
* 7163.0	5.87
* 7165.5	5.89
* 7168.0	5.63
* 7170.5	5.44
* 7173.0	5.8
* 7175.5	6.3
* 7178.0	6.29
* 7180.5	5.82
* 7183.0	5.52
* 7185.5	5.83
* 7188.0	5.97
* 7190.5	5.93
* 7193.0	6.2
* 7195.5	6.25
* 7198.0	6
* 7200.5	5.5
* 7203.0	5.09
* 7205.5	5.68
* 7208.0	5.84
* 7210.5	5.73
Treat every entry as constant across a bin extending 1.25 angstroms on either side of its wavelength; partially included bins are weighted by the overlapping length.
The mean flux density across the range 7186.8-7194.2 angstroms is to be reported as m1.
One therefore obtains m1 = 6.03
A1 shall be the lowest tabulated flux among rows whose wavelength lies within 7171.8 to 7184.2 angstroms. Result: 5.52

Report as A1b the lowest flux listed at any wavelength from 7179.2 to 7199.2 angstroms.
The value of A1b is 5.52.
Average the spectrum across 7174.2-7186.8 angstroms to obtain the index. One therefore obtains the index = 5.95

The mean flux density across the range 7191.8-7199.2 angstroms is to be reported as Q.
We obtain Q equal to 6.15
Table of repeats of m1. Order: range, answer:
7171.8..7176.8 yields 6.05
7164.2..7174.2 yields 5.69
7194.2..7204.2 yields 5.72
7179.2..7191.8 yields 5.82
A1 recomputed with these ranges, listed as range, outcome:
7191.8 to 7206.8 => 5.09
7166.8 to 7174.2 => 5.44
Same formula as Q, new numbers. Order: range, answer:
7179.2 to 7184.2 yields 5.68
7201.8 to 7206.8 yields 5.39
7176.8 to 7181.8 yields 6.05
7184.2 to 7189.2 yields 5.9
